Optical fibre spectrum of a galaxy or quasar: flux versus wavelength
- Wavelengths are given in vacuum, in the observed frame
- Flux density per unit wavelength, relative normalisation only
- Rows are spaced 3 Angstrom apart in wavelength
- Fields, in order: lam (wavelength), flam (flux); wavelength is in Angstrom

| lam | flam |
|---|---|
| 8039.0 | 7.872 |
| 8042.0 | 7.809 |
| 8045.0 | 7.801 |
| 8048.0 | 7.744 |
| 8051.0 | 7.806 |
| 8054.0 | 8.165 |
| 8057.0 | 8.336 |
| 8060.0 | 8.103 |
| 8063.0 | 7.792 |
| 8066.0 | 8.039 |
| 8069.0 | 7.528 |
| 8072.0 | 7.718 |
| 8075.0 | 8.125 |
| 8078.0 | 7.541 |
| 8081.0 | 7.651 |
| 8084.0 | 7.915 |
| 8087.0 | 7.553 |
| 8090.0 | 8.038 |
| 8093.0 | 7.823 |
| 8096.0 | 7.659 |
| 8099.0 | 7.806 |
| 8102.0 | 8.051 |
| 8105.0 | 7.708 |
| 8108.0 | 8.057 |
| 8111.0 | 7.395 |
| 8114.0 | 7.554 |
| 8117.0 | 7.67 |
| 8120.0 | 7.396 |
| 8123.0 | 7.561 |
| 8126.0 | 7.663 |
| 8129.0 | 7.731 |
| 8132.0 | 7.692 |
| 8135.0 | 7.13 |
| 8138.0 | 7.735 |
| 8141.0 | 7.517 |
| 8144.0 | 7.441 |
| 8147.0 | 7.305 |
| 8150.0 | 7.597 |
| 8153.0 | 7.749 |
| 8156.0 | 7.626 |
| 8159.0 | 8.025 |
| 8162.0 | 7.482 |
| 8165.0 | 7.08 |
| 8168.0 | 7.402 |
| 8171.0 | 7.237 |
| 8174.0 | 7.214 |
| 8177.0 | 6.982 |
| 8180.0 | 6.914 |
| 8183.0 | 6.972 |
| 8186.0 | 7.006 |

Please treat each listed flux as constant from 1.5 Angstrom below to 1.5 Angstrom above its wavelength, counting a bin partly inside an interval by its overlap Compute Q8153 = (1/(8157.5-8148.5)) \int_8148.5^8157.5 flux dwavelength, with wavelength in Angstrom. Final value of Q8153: 7.66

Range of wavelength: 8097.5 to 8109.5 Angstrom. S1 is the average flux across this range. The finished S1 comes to 7.91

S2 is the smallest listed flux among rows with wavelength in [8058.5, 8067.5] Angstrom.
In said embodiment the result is 7.792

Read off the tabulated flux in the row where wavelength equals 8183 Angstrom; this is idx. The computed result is 6.972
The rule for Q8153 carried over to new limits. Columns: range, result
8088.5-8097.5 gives 7.84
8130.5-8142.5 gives 7.52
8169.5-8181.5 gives 7.09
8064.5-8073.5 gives 7.76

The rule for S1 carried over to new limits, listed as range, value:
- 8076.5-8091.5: 7.74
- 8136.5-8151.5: 7.52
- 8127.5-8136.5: 7.52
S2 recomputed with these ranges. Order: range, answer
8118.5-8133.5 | 7.396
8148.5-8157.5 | 7.597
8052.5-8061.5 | 8.103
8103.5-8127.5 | 7.395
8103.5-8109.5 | 7.708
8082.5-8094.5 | 7.553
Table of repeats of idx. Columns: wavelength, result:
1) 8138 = 7.735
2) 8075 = 8.125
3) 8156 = 7.626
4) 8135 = 7.13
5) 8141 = 7.517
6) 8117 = 7.67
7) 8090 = 8.038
